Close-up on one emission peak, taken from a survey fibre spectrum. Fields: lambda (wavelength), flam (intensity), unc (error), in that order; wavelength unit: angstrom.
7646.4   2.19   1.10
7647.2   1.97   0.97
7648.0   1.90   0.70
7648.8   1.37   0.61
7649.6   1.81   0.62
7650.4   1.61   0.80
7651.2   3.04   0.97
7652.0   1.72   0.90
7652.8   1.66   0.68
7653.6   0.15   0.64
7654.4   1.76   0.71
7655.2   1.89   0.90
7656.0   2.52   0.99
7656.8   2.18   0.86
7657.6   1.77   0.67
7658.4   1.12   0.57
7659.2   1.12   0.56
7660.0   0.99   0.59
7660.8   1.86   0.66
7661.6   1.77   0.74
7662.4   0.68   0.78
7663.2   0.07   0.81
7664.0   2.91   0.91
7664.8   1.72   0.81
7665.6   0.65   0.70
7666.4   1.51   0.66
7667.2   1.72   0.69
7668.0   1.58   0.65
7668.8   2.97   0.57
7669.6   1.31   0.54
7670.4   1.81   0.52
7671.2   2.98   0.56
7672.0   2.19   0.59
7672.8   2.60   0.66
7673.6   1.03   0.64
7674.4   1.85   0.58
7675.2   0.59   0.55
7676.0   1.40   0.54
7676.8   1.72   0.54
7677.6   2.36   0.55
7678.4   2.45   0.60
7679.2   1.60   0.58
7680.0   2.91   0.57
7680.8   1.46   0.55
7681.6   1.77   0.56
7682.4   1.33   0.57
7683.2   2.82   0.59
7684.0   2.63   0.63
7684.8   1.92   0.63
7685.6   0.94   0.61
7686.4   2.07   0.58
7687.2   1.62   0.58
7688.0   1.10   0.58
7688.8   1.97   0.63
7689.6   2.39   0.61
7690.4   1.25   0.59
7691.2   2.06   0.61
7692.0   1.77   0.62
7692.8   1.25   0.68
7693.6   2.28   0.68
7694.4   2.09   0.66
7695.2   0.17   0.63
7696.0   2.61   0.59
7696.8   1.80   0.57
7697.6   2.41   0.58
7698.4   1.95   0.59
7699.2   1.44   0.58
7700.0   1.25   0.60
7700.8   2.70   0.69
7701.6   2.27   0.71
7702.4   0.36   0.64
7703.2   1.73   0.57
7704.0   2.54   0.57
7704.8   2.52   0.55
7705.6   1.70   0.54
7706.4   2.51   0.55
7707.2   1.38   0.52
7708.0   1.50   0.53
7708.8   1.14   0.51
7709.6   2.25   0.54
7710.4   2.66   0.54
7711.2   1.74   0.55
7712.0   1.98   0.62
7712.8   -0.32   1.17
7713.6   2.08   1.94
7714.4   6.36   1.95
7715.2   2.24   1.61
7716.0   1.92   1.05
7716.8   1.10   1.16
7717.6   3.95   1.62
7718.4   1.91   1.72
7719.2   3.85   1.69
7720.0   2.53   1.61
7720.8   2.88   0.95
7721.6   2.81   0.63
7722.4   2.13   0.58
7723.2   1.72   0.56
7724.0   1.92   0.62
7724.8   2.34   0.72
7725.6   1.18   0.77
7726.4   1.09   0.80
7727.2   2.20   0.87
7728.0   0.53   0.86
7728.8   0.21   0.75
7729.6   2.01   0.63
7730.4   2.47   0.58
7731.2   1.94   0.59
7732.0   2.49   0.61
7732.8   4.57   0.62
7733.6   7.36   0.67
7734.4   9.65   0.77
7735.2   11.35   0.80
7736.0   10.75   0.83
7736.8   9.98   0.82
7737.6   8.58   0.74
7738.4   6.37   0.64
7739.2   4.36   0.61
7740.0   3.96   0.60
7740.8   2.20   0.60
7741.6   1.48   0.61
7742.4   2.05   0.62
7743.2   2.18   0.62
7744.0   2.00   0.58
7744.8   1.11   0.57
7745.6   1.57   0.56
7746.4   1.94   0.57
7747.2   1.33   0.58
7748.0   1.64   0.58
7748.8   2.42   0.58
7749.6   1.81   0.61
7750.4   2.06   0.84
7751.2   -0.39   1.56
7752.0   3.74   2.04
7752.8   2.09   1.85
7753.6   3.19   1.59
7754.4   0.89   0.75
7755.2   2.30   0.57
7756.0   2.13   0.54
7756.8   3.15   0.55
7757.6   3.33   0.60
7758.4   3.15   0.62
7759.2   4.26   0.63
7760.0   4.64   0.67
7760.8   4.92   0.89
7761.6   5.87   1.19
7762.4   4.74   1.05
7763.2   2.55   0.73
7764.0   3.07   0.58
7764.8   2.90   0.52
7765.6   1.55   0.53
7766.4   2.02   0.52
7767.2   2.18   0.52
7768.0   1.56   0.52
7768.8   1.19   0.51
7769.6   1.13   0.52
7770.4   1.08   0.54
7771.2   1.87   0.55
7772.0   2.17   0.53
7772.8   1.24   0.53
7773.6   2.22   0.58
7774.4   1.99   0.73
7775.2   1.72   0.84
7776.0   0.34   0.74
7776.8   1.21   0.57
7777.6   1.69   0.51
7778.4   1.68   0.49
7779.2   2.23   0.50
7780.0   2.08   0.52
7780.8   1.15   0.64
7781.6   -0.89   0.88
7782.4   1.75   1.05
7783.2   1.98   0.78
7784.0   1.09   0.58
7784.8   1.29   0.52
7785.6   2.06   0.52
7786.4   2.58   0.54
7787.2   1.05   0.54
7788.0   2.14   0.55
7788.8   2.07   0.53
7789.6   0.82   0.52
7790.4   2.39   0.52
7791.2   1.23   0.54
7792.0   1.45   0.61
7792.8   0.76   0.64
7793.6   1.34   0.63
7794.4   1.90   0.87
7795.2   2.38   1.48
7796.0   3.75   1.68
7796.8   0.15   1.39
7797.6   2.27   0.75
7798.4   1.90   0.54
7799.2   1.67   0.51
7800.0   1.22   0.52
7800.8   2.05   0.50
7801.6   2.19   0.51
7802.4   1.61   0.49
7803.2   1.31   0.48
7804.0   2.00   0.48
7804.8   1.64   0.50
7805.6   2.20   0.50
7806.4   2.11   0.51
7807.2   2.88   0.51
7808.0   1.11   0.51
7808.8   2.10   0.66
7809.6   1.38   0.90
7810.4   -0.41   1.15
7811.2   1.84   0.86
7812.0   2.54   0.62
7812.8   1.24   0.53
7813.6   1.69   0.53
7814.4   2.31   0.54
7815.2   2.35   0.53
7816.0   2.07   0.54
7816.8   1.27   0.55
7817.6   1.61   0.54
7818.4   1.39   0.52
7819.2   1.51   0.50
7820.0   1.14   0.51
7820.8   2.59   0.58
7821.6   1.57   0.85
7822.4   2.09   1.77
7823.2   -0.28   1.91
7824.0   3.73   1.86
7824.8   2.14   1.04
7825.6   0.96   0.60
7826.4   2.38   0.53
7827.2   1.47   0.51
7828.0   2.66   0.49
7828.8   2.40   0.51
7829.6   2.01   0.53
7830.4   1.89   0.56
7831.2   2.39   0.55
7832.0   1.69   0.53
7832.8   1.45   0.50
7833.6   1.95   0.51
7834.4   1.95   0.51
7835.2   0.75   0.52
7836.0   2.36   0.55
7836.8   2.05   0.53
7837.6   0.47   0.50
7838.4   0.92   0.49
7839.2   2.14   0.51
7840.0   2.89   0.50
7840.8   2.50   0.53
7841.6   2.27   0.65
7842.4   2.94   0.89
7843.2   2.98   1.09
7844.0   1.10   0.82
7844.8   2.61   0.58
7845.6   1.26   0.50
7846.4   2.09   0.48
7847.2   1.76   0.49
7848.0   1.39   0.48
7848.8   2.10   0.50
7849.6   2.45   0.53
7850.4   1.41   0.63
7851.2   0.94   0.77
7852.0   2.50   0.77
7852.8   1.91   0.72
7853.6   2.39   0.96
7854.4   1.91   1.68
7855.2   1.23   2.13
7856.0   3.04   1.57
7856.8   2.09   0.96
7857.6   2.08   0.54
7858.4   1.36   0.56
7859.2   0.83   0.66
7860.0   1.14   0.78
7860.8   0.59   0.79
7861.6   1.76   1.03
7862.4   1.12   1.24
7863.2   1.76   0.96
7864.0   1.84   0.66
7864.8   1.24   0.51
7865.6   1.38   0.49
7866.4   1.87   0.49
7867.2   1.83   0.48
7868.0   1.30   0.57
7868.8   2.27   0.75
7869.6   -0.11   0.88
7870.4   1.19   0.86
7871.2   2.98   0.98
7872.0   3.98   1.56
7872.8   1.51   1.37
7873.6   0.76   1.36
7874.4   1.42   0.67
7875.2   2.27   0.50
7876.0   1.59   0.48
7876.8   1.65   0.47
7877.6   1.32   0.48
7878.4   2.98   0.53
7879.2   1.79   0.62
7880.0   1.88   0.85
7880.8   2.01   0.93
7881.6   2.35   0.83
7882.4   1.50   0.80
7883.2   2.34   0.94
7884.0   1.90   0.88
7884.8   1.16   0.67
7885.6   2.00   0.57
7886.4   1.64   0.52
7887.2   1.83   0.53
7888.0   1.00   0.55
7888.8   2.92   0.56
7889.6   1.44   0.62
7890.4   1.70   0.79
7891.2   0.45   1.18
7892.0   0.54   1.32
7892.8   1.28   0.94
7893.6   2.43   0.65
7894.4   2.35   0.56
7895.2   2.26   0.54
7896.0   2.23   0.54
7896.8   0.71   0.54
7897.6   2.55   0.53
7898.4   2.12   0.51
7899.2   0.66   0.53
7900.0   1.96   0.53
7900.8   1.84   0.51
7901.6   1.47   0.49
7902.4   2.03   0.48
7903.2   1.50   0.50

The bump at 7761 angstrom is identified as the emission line [N II] 6583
